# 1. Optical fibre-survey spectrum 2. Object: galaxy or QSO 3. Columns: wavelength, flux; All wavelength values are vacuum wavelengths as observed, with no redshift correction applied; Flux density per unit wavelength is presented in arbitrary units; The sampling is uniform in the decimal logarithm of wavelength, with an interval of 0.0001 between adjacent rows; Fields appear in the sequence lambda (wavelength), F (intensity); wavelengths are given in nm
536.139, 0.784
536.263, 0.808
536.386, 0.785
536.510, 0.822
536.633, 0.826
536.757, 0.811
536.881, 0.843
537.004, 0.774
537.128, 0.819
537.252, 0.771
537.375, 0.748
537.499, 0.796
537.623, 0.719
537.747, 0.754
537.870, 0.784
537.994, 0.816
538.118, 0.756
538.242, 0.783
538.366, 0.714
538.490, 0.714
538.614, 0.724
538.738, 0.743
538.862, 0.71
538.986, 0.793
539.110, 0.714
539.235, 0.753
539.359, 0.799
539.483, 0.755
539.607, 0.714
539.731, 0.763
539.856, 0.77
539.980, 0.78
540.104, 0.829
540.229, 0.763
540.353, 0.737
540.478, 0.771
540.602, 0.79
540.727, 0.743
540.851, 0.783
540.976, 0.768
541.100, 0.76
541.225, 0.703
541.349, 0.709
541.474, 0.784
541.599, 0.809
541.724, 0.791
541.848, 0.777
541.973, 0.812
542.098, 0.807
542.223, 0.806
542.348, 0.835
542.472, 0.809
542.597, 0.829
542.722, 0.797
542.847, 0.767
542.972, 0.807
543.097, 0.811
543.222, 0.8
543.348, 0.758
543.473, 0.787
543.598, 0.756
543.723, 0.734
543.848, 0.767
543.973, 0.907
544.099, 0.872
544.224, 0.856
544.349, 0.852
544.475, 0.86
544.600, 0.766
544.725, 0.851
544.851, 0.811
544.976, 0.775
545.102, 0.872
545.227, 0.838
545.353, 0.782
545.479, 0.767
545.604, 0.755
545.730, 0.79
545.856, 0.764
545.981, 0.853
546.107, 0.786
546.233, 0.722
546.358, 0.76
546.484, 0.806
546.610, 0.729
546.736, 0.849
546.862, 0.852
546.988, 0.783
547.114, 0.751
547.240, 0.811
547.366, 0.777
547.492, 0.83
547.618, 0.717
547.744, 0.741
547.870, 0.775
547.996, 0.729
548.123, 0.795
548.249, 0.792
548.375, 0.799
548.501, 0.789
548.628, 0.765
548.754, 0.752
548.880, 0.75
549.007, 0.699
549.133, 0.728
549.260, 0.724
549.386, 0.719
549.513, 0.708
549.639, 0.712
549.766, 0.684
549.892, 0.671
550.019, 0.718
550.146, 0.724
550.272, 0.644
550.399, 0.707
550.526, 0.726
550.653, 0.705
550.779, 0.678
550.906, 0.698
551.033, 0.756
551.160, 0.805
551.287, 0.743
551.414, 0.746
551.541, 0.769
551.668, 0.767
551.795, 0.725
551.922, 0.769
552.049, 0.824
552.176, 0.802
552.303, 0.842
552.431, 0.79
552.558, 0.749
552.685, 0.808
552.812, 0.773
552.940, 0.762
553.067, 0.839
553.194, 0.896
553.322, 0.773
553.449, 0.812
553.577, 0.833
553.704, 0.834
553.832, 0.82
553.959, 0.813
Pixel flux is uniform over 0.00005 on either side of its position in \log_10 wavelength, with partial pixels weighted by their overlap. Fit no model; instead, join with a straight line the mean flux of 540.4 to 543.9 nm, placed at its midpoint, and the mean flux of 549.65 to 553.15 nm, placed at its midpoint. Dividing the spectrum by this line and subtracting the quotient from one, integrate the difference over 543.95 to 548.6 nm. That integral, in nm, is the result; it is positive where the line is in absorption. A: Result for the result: -0.19 nm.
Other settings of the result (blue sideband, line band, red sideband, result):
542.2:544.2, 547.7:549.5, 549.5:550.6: -0.08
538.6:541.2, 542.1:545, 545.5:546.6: -0.15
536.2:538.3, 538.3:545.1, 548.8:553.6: -0.05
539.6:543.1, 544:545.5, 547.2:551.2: -0.13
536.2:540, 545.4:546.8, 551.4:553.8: 0.01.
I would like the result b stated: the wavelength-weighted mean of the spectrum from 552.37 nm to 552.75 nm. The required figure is 0.784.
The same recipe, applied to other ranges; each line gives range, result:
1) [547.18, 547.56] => 0.805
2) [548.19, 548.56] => 0.795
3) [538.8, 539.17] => 0.74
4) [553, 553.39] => 0.836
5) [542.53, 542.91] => 0.798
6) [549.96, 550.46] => 0.698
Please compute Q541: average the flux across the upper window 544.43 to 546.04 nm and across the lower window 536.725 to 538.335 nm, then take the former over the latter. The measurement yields 1.03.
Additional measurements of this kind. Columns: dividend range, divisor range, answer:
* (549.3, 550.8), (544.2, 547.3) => 0.88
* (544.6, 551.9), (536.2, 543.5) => 0.98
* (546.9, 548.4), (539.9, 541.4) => 1.02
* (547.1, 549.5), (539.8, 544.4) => 0.96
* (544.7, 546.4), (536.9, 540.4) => 1.04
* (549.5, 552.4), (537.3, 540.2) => 0.97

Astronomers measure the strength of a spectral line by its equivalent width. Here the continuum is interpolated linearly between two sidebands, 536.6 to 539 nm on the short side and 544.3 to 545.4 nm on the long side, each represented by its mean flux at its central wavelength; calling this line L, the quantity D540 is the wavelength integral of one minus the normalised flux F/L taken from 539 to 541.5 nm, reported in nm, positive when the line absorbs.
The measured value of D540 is 0.09 nm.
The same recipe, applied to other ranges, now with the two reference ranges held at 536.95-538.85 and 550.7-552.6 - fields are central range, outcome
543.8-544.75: -0.10 nm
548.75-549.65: 0.05 nm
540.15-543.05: -0.08 nm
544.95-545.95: -0.04 nm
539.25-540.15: -0.01 nm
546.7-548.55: -0.05 nm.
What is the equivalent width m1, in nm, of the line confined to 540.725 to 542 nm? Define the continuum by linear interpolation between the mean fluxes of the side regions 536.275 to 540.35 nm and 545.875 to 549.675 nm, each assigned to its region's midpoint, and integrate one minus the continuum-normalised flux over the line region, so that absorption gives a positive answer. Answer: 0.00 nm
